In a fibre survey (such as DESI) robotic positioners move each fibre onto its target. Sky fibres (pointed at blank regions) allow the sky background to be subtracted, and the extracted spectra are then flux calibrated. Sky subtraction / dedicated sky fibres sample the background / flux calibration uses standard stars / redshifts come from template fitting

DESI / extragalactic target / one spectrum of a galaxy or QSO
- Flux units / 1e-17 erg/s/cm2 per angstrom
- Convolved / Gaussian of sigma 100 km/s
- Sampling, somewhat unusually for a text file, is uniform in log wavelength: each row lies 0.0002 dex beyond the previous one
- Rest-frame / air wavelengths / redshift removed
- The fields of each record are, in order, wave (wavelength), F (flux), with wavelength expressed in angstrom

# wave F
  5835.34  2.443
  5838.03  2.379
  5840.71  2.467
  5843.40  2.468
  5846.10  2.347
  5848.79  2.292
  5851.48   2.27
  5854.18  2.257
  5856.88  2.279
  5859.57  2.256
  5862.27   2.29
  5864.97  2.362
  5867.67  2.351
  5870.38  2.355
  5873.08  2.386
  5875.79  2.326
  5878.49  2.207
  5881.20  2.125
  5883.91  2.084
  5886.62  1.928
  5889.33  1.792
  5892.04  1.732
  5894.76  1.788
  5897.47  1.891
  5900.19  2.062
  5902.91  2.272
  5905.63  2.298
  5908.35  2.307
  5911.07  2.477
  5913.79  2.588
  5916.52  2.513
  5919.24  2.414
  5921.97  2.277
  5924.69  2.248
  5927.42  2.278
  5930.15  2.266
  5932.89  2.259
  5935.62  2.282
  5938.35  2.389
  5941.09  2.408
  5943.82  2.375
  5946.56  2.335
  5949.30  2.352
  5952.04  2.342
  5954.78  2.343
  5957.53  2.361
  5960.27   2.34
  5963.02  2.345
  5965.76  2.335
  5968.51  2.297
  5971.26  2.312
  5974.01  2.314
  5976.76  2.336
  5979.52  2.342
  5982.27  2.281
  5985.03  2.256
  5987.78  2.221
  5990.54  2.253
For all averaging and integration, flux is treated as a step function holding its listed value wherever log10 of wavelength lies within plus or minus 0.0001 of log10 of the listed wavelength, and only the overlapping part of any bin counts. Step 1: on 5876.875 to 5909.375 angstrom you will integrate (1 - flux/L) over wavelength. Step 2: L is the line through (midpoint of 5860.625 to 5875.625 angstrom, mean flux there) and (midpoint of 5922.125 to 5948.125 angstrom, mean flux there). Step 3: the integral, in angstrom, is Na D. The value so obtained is 4.1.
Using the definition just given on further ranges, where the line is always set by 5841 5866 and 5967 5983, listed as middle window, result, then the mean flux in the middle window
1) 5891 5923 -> 1.3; 2.22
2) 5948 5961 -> -0.2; 2.35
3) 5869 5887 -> 0.8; 2.22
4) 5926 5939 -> 0.2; 2.29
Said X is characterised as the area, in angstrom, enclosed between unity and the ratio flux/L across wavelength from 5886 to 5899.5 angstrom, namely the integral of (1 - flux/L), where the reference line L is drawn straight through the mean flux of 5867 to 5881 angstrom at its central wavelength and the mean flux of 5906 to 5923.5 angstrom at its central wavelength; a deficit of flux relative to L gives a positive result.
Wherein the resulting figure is 3.0 angstrom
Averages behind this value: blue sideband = 2.31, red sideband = 2.42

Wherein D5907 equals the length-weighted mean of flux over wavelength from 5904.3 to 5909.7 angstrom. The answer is 2.3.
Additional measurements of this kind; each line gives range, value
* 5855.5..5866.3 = 2.3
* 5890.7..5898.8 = 1.8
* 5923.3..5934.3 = 2.26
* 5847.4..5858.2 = 2.27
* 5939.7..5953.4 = 2.36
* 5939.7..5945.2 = 2.39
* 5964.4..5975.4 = 2.31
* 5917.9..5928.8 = 2.3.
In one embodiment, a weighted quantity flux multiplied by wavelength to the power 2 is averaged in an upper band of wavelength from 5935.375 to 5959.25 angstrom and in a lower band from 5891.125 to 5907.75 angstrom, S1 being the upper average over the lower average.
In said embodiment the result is 1.18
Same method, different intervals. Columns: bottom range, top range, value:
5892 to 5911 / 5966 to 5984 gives 1.13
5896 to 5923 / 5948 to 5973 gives 1.03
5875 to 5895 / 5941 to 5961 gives 1.20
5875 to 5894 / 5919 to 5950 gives 1.17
